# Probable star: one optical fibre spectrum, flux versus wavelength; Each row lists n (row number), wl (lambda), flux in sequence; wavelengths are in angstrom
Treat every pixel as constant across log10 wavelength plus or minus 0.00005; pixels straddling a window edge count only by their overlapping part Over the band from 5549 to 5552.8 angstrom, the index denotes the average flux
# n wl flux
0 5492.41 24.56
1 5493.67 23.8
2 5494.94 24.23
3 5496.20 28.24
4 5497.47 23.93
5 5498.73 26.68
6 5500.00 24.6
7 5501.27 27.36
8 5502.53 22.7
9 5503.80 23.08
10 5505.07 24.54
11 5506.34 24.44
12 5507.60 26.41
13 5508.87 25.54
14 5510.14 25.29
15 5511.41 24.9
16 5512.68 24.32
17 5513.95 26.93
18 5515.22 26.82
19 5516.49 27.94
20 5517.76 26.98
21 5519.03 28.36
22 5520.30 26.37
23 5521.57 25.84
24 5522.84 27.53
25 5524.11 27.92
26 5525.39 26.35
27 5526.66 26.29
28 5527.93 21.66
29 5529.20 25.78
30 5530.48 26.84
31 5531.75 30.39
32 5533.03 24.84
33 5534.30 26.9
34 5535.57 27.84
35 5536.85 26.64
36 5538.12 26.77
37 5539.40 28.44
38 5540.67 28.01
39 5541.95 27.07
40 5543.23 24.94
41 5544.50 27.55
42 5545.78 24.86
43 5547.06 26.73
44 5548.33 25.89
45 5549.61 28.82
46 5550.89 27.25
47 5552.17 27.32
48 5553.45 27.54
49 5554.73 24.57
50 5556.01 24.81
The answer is 27.8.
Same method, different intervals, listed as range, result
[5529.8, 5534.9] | 27.2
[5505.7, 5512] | 25.3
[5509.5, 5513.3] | 24.8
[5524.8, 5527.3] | 26.4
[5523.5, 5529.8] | 25.6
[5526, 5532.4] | 26.2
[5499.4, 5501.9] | 26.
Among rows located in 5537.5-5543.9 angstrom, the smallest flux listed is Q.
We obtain 24.94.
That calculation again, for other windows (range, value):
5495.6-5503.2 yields 22.7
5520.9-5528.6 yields 21.66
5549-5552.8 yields 27.25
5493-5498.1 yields 23.8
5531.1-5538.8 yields 24.84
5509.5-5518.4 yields 24.32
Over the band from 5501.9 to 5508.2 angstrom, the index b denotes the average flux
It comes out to 24.2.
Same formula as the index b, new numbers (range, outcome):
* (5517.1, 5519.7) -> 27.7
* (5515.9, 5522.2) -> 27.1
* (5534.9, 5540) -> 27.4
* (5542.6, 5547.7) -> 26.1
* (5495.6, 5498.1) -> 26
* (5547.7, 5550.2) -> 27.3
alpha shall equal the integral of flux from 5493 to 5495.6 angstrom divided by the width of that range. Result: 24.1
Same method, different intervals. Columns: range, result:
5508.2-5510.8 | 25.4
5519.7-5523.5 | 26.6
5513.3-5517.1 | 27.2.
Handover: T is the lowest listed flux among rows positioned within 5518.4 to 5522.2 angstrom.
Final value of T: 25.84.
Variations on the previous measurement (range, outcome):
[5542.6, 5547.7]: 24.86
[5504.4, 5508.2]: 24.44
